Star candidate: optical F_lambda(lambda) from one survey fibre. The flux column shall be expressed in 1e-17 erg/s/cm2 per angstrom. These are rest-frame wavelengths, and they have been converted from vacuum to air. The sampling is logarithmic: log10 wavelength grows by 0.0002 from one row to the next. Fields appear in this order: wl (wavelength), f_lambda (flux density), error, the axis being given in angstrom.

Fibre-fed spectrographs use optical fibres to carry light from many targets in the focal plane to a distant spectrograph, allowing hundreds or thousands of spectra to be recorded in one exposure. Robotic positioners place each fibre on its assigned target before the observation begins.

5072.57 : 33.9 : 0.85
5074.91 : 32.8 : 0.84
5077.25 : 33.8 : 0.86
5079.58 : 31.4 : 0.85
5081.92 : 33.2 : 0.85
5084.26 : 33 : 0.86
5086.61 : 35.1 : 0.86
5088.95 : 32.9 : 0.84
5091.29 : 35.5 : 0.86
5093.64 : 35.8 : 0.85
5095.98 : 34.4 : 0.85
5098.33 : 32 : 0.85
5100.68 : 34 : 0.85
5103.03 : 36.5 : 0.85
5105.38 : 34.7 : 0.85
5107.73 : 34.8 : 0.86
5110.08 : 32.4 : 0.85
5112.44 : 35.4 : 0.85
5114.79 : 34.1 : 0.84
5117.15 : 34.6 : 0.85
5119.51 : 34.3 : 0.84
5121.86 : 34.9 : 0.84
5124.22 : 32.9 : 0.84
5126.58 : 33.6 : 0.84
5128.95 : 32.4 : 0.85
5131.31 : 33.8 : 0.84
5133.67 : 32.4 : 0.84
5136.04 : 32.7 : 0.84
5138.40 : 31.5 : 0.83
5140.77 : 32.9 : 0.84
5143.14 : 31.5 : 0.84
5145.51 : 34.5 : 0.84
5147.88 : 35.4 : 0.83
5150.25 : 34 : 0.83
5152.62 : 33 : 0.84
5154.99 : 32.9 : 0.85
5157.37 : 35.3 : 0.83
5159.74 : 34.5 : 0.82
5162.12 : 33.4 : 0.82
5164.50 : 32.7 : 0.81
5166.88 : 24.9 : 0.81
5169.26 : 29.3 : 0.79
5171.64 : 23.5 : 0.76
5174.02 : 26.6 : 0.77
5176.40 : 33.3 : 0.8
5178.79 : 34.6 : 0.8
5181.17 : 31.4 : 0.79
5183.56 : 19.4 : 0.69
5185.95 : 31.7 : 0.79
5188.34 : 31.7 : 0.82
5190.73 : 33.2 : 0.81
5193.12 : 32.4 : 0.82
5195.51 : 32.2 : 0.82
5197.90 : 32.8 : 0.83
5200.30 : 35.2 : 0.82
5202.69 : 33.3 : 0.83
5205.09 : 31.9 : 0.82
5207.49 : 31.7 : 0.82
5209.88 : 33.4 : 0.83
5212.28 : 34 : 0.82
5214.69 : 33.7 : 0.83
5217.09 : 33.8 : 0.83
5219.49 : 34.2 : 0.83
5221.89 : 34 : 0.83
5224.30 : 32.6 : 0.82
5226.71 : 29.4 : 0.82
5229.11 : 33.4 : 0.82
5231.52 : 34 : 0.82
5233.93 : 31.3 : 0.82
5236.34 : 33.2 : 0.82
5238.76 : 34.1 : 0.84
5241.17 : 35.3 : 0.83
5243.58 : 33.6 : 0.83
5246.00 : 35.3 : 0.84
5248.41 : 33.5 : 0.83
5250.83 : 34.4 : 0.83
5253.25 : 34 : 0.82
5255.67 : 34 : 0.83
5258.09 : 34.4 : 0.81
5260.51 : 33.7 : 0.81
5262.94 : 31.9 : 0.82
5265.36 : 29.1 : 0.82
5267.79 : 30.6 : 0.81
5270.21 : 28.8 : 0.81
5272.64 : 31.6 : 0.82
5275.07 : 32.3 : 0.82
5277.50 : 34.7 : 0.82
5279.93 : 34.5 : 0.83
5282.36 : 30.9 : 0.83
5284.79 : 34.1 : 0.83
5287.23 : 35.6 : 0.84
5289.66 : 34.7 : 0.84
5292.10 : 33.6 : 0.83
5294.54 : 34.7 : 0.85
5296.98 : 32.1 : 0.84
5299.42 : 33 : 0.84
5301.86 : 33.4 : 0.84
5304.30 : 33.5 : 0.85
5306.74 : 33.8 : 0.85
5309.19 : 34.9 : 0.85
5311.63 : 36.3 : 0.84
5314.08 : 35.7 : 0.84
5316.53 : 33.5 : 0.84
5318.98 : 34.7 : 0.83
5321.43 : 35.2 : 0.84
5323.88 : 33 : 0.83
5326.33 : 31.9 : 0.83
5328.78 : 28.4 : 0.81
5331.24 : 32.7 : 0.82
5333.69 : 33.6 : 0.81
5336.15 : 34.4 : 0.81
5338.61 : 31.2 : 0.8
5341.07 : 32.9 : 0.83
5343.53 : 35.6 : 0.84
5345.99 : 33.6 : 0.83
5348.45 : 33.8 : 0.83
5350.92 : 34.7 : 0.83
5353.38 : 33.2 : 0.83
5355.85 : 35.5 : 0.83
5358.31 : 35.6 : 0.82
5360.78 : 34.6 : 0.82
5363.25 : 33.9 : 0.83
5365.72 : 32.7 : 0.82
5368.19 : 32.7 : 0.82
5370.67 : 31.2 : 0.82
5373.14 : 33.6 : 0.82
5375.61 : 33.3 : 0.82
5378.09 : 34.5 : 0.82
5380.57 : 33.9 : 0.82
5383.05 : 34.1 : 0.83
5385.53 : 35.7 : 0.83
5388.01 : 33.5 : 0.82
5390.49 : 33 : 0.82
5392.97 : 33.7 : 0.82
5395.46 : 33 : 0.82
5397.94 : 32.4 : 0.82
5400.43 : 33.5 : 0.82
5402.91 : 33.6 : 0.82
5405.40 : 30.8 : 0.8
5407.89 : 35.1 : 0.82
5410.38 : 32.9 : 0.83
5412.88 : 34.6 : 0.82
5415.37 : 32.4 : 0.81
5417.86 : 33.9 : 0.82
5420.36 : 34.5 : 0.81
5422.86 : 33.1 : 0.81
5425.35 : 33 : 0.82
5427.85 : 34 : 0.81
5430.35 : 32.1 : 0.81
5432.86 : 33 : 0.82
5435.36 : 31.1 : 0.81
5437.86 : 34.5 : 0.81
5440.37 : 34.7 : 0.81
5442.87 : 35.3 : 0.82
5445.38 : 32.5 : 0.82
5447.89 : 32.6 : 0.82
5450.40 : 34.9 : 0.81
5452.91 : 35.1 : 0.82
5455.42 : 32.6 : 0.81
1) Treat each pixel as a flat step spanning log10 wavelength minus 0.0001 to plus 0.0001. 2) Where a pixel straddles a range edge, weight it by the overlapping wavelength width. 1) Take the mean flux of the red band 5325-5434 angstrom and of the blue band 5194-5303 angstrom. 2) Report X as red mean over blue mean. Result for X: 1.01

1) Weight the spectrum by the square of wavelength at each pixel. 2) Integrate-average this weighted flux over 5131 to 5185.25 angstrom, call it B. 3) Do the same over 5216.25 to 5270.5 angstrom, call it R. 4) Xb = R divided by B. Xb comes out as 1.09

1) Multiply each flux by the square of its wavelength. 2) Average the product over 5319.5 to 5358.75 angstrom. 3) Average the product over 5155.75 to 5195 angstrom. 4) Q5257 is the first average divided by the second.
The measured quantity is 1.17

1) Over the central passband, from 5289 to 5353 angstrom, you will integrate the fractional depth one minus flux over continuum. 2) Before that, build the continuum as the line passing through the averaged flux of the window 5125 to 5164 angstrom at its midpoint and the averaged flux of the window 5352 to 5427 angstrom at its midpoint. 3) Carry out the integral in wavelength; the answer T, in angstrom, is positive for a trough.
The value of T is -0.22 angstrom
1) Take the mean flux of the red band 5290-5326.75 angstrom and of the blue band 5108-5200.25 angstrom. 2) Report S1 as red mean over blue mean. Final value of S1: 1.06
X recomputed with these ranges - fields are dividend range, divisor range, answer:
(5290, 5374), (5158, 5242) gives 1.05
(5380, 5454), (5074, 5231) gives 1.02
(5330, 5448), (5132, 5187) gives 1.07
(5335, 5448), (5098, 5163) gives 0.99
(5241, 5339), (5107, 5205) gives 1.03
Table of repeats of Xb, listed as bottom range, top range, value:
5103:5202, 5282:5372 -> 1.11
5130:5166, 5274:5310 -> 1.07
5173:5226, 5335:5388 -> 1.12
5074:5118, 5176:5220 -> 0.99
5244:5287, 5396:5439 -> 1.07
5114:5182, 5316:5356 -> 1.10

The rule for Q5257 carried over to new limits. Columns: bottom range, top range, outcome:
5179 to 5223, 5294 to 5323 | 1.10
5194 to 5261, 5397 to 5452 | 1.08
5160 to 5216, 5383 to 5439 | 1.16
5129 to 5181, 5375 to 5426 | 1.15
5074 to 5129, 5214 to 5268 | 1.03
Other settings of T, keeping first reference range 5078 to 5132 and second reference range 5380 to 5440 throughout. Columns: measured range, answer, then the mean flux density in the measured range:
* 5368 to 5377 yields 0.2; 32.7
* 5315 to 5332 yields 0.4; 32.8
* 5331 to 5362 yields -0.4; 34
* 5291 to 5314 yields -0.3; 34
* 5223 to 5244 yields 0.5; 33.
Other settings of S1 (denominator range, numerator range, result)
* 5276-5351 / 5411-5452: 1.00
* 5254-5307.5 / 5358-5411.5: 1.02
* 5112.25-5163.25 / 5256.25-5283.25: 0.96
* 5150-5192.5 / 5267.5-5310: 1.08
